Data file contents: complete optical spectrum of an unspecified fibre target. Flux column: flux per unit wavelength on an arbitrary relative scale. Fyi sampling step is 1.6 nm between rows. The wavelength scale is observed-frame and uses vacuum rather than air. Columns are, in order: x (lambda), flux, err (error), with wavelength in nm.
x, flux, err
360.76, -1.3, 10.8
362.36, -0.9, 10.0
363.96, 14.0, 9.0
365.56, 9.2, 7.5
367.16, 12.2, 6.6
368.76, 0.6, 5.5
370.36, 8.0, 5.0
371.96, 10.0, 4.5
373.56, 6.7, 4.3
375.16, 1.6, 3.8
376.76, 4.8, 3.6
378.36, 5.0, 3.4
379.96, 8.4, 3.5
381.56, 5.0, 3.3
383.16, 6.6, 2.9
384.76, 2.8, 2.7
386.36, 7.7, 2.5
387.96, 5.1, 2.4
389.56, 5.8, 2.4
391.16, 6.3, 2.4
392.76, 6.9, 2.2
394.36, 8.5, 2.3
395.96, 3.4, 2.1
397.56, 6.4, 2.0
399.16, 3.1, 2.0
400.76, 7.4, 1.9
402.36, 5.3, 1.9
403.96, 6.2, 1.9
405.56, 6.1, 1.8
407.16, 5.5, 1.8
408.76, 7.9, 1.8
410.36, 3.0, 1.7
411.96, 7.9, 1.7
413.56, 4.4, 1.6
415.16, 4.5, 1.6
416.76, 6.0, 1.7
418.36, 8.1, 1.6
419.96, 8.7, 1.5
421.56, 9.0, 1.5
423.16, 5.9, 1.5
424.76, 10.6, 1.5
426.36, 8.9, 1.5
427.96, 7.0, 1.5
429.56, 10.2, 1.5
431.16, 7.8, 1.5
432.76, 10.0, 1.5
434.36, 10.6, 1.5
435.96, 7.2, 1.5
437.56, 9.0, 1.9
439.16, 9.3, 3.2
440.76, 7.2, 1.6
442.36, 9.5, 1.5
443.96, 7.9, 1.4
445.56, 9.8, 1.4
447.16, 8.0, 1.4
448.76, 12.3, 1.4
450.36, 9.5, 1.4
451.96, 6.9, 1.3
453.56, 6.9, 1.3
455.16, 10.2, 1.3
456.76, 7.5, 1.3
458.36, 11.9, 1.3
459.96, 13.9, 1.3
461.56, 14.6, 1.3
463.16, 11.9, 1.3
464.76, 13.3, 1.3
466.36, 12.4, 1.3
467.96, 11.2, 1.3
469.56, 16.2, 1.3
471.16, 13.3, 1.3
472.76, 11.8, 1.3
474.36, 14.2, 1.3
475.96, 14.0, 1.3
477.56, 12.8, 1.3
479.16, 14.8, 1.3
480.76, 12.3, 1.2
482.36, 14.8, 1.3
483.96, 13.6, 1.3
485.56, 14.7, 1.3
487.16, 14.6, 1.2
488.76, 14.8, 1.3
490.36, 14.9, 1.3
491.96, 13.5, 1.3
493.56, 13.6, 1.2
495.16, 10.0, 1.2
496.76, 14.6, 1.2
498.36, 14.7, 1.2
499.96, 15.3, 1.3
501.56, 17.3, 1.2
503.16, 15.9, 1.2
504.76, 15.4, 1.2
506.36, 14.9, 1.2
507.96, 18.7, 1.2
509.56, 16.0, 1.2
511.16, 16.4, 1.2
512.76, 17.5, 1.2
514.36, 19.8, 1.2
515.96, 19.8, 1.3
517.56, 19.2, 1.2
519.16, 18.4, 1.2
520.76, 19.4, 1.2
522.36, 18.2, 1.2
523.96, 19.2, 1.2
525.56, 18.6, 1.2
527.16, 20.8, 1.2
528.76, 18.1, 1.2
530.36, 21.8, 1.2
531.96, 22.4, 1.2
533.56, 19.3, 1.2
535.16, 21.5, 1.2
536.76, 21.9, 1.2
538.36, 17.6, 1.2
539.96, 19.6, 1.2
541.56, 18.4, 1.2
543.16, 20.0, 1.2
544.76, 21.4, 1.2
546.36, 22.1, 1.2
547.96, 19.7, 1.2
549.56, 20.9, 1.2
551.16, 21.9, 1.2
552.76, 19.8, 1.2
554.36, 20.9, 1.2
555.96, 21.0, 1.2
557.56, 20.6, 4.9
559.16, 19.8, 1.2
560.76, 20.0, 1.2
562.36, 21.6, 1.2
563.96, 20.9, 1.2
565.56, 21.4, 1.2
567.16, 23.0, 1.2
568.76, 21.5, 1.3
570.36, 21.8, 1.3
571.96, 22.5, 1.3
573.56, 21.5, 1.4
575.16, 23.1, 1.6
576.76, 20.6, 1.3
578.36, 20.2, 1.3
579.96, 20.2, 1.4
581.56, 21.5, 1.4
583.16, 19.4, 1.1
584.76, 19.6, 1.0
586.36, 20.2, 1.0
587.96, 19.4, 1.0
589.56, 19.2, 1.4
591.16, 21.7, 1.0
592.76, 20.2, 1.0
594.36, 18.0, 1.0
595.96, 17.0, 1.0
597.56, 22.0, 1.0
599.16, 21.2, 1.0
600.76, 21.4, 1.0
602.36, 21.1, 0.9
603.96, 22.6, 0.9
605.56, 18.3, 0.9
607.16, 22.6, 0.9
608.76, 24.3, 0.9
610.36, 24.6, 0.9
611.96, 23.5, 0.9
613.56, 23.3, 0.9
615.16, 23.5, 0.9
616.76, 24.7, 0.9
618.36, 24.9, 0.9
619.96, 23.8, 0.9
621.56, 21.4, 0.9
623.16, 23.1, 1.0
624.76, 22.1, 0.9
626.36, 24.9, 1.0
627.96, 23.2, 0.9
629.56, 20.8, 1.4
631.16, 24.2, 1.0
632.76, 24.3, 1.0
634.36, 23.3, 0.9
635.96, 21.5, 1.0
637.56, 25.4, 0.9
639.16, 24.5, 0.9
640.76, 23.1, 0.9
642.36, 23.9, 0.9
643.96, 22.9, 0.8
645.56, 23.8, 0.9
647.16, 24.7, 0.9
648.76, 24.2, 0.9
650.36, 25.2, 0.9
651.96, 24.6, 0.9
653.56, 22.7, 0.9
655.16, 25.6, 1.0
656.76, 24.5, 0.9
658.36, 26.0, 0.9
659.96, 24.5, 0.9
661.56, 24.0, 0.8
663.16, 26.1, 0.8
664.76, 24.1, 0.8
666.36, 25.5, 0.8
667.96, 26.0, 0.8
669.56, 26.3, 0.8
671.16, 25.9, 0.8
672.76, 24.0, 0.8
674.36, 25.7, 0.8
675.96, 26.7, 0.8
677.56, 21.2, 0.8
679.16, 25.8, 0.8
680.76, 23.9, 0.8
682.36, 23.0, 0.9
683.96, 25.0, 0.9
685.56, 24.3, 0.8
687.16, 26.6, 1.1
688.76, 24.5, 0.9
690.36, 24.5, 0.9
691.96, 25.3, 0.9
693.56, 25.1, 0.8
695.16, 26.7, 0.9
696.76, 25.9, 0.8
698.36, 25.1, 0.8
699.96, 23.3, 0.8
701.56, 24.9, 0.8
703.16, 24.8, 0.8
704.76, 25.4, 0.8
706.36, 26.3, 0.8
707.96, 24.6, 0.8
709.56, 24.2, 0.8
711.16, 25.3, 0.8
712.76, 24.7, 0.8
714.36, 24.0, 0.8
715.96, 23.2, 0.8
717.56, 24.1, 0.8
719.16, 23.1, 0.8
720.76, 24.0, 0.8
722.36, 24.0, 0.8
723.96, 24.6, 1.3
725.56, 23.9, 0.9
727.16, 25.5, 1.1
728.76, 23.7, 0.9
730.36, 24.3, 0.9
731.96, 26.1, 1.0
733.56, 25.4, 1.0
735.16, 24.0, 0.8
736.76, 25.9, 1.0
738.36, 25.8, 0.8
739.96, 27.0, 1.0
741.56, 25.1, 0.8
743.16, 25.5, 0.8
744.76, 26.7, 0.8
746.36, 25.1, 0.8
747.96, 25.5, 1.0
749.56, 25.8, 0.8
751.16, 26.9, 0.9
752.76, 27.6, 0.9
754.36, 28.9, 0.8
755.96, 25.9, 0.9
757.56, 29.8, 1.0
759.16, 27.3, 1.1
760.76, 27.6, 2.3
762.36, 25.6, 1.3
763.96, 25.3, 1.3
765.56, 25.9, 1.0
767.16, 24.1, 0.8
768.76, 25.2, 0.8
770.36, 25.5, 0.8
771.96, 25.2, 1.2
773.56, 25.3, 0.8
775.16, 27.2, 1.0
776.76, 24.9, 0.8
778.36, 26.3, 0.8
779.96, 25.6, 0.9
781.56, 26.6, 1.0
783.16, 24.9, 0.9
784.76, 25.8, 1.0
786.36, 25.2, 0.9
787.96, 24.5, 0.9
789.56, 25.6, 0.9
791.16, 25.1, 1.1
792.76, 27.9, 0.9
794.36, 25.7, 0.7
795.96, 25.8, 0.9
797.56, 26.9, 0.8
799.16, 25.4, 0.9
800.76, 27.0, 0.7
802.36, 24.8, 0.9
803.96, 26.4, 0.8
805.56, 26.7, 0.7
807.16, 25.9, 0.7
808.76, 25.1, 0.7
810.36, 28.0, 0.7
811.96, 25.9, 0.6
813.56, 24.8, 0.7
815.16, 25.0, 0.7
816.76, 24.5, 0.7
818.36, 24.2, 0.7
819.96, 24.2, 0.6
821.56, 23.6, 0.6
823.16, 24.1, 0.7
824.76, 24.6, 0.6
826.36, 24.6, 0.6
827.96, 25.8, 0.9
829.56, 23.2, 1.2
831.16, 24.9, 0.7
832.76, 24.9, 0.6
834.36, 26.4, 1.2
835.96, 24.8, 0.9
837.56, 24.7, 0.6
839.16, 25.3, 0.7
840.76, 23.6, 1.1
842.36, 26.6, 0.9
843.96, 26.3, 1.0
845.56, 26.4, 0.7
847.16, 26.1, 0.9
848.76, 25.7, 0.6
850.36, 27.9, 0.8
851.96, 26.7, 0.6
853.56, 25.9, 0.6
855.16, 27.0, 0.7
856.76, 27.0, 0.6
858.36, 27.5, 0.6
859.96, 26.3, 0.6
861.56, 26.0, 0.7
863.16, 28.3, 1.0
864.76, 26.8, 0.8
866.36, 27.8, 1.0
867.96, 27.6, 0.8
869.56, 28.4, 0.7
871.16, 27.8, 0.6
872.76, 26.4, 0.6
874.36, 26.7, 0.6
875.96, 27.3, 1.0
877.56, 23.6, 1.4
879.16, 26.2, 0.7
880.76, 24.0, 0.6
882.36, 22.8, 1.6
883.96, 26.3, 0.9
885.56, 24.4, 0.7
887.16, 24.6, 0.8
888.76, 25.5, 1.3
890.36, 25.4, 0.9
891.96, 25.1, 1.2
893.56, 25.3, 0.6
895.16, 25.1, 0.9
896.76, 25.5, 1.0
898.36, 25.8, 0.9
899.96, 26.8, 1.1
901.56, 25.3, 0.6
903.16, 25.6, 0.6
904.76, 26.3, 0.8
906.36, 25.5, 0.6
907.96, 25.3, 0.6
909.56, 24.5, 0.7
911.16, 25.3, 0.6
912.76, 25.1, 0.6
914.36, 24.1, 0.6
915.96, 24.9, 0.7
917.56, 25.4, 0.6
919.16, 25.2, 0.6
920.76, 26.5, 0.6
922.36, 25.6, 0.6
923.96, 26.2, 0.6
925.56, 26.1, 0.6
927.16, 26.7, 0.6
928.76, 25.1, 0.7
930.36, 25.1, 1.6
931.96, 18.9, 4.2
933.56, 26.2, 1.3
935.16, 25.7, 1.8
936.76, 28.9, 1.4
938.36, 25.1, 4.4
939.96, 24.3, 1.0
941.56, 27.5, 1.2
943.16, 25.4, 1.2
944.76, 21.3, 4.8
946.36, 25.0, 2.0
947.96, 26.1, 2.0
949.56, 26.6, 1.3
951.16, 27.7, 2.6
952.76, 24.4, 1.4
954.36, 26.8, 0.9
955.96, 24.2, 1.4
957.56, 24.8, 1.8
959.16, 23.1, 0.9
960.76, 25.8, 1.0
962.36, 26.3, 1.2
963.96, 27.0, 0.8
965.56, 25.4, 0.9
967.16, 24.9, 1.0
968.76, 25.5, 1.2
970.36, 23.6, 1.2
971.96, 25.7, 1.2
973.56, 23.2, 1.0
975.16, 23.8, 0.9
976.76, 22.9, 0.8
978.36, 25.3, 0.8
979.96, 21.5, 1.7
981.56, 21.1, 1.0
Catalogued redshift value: 0.15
